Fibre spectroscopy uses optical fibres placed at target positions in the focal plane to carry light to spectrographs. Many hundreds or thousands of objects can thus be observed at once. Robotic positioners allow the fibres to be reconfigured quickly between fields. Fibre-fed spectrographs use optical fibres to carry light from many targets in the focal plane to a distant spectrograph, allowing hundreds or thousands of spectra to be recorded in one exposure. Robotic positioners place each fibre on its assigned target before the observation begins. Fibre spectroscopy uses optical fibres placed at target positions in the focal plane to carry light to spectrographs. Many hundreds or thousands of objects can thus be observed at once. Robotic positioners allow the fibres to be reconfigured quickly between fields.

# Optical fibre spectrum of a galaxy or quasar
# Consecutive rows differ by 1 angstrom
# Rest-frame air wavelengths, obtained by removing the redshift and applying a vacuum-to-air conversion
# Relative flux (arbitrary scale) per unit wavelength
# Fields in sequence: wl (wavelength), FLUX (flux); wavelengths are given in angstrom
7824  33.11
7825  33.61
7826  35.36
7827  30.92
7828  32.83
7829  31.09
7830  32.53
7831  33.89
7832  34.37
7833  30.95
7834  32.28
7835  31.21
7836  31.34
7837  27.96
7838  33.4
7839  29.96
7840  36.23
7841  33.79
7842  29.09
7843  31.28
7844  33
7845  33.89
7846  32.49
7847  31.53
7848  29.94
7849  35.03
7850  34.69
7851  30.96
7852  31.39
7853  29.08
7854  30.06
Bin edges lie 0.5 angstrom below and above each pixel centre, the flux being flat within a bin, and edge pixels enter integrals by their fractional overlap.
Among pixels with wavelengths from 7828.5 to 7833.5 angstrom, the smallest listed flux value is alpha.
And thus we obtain 30.95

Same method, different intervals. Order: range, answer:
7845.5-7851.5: 29.94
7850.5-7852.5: 30.96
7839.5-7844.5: 29.09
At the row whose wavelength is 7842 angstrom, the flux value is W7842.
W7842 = 29.09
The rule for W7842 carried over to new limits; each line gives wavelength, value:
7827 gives 30.92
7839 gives 29.96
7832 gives 34.37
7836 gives 31.34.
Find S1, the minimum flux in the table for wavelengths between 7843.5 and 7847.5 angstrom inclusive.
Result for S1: 31.53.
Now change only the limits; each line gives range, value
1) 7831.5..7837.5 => 27.96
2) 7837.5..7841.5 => 29.96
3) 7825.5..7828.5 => 30.92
